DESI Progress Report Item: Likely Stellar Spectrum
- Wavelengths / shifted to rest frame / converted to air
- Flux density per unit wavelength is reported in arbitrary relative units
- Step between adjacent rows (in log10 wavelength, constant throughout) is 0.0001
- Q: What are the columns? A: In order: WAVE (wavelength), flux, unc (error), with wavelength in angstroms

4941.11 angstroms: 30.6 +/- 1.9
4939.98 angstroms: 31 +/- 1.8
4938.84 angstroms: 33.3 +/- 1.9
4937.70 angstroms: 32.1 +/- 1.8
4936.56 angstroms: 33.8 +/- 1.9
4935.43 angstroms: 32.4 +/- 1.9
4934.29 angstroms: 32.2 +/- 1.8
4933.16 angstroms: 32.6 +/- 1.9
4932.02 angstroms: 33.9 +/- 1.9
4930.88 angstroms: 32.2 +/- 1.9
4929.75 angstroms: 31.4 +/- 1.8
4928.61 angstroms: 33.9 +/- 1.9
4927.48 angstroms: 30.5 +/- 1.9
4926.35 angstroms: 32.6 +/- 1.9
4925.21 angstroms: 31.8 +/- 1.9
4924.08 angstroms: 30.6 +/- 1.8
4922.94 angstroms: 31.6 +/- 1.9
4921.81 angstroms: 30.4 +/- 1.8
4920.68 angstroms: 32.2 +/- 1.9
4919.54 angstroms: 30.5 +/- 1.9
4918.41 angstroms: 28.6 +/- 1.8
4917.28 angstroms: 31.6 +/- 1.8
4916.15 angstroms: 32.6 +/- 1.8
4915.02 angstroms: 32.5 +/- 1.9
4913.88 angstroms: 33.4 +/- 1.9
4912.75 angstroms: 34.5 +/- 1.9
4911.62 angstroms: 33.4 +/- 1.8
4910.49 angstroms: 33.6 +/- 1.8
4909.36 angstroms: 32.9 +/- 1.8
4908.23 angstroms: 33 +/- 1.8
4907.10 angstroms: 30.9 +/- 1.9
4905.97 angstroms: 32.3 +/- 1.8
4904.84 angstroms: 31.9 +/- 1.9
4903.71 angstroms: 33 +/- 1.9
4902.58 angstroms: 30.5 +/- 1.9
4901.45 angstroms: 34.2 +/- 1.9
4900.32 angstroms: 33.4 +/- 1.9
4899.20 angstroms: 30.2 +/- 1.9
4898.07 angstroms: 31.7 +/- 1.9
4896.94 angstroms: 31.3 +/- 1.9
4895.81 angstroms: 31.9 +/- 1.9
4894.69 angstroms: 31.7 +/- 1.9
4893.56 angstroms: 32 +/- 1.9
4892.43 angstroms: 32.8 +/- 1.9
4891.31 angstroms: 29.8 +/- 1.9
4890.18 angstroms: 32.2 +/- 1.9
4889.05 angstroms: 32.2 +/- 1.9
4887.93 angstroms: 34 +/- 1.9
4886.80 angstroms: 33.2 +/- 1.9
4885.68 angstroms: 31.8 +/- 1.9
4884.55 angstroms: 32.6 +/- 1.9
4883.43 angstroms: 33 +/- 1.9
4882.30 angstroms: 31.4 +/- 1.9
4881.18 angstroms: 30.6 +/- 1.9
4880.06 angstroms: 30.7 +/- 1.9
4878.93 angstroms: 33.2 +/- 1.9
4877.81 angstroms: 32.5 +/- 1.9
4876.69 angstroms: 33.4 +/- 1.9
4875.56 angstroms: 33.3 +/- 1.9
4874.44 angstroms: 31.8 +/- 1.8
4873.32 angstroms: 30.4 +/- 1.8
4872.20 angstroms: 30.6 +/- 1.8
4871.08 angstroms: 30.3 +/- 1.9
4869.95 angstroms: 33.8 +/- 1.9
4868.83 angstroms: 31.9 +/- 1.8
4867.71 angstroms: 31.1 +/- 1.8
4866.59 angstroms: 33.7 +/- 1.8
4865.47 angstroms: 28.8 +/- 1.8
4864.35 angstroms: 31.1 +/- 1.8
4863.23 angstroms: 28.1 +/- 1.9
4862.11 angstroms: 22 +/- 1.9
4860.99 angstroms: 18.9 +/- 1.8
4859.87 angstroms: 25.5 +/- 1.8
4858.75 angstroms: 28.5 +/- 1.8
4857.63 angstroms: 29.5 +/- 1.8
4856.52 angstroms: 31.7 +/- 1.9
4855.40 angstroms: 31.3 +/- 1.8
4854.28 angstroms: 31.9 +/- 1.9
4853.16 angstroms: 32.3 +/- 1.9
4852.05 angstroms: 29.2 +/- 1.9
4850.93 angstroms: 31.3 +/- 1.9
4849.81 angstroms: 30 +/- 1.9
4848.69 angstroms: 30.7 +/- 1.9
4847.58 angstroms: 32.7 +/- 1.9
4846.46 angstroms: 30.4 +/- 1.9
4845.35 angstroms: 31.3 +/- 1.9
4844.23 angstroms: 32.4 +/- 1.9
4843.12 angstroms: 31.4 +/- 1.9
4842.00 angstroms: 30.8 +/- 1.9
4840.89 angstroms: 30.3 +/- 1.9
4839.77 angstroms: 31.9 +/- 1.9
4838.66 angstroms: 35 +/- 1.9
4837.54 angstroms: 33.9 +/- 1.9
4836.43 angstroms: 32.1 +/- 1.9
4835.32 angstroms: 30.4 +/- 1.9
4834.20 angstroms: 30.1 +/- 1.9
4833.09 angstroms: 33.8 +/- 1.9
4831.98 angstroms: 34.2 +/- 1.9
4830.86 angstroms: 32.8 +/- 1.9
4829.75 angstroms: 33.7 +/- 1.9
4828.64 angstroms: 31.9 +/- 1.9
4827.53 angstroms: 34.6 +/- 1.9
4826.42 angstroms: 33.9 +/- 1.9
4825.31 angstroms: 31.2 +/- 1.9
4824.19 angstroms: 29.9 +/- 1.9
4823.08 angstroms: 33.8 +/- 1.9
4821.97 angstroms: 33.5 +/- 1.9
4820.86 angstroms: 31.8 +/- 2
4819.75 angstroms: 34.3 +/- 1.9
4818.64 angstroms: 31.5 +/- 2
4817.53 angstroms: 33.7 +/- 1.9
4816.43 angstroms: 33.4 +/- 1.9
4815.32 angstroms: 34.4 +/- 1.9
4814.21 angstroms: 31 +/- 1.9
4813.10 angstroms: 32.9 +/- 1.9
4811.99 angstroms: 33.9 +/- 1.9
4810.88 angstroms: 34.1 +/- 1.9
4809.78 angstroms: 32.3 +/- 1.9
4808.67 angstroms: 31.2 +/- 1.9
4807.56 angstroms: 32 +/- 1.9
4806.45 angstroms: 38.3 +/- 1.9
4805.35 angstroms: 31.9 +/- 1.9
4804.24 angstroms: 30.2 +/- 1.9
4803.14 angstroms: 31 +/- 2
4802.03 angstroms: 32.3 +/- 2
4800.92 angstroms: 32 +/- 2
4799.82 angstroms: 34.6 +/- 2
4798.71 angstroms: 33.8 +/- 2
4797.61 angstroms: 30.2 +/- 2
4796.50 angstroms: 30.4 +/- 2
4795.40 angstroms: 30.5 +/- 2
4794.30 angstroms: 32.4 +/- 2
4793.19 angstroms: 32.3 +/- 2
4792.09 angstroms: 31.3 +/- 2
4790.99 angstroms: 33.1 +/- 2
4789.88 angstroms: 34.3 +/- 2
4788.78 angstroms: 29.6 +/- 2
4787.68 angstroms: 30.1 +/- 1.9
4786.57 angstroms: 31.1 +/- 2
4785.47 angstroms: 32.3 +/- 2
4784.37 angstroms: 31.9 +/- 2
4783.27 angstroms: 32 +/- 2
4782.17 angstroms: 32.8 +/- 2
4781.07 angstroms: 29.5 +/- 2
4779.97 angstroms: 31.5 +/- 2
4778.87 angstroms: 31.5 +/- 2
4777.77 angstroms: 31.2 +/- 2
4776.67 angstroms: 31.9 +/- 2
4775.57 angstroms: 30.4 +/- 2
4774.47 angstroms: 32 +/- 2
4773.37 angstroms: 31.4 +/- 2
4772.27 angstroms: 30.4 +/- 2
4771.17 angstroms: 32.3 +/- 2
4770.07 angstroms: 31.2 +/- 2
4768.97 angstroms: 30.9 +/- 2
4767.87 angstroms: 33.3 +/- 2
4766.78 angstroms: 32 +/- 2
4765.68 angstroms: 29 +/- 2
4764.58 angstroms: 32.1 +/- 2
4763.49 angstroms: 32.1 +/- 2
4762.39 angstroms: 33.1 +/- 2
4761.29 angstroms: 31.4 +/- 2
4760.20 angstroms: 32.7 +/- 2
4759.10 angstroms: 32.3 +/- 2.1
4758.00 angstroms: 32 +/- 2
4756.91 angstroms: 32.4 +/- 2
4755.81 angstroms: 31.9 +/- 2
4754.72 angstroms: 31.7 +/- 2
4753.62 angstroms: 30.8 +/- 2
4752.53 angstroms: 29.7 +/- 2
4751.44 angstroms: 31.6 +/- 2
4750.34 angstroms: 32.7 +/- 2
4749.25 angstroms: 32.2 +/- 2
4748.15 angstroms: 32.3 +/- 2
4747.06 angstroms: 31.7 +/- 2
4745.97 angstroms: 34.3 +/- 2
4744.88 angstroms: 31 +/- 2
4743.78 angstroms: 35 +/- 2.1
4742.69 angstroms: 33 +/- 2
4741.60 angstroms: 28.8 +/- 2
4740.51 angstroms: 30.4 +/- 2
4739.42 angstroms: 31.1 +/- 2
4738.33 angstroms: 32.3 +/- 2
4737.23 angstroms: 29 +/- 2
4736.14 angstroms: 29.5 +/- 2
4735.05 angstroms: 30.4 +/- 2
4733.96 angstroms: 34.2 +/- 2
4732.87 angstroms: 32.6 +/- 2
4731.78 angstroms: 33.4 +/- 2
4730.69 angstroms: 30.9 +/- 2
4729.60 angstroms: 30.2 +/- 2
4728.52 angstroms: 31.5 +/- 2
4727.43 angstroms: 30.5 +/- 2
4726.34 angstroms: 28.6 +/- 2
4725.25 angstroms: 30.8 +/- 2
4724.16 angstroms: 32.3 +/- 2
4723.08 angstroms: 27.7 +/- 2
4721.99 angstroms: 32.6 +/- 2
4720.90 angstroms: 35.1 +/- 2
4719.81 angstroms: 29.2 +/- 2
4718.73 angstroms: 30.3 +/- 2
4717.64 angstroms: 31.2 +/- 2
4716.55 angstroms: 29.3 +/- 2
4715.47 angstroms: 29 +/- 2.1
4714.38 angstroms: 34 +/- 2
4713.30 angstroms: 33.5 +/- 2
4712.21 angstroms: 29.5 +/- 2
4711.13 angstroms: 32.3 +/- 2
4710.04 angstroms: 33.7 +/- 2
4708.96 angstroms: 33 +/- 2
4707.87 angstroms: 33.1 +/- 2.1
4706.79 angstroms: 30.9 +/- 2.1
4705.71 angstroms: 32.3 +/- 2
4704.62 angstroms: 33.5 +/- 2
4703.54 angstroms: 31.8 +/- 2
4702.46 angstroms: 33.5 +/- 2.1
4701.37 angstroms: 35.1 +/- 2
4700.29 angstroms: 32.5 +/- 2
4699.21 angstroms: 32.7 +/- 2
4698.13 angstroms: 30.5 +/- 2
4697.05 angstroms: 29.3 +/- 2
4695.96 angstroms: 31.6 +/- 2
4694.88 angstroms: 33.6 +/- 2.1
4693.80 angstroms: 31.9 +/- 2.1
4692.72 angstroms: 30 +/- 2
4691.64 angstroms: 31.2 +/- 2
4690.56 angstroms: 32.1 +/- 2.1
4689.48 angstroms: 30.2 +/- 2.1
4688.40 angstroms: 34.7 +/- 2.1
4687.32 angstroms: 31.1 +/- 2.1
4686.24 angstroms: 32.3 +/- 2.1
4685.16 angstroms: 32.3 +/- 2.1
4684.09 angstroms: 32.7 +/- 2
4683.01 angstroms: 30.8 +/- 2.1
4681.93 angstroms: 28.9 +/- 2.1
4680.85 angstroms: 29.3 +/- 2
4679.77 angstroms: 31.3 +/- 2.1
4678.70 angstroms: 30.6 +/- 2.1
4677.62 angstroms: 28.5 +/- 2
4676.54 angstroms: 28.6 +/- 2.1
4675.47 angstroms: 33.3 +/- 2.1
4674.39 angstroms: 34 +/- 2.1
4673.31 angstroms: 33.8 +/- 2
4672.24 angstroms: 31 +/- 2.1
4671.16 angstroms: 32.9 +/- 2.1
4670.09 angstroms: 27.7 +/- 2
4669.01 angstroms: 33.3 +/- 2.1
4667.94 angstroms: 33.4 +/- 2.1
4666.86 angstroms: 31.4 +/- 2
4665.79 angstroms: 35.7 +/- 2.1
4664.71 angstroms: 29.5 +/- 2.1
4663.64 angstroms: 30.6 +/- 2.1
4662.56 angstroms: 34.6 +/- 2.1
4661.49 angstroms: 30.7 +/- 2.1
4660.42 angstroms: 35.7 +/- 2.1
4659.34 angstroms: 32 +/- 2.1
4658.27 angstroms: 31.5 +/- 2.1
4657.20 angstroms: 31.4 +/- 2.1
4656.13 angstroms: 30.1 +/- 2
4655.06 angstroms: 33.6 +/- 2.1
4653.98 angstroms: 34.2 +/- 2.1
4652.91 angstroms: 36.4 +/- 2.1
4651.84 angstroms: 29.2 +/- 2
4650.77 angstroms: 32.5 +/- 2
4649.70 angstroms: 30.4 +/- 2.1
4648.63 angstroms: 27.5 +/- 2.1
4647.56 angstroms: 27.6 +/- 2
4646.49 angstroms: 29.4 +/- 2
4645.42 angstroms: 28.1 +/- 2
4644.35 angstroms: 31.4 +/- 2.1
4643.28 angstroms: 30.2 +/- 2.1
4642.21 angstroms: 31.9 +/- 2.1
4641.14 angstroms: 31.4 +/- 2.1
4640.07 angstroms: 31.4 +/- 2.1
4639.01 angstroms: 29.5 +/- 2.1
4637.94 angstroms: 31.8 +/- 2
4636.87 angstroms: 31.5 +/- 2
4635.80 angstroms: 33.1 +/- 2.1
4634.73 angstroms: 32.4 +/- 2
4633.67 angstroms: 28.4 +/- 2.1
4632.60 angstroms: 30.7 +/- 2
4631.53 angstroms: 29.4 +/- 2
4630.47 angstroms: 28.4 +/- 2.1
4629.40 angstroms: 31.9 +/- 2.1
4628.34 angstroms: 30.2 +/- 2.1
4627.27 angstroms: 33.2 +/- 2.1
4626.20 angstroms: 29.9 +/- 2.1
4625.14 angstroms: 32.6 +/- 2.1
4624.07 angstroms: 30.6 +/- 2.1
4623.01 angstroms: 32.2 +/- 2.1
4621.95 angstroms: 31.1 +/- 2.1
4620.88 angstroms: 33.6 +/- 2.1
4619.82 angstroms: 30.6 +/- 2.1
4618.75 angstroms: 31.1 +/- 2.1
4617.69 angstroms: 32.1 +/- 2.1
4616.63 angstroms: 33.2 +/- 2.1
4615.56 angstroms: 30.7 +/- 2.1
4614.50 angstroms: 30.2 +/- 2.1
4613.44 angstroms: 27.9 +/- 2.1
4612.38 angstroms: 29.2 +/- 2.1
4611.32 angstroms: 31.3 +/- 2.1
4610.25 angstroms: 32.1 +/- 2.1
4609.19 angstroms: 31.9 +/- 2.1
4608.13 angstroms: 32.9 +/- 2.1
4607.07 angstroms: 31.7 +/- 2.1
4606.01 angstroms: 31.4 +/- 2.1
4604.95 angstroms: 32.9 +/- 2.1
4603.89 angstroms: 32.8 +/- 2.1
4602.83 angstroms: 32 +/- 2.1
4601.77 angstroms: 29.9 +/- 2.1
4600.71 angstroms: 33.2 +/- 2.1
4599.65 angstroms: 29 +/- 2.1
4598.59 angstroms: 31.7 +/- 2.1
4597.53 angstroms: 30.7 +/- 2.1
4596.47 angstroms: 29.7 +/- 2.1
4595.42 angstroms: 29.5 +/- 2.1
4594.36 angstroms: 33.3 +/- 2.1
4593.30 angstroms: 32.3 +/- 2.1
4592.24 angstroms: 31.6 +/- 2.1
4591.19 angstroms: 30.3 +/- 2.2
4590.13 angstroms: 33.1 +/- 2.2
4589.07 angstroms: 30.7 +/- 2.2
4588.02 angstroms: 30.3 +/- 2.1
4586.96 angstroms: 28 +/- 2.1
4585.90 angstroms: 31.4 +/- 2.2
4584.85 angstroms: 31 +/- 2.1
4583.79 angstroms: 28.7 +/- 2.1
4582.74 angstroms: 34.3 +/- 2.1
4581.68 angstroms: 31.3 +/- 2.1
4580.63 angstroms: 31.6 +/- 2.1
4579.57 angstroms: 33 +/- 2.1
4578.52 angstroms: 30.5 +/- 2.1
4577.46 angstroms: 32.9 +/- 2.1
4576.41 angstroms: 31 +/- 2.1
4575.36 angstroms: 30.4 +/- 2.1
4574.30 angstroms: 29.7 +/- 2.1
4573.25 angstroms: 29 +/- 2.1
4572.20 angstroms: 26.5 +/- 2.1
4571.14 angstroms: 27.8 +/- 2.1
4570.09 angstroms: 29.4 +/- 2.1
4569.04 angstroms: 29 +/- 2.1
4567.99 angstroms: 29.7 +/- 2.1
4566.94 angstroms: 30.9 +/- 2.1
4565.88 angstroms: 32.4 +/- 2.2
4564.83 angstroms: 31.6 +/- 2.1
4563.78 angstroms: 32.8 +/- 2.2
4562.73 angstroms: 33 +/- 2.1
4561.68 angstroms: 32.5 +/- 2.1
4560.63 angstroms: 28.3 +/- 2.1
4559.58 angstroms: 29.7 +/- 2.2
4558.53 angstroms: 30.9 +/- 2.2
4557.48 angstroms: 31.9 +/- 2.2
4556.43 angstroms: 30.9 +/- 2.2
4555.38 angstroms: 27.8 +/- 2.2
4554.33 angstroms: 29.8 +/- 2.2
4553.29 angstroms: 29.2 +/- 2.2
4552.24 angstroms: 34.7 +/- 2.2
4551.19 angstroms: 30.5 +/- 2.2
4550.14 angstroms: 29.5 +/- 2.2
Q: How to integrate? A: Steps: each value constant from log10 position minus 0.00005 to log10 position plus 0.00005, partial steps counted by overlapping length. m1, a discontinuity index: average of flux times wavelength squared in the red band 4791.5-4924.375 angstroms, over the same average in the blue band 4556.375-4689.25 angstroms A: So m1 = 1.12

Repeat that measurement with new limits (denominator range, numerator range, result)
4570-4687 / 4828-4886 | 1.10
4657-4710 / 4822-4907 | 1.06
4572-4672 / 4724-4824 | 1.09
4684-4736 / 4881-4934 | 1.10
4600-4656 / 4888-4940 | 1.16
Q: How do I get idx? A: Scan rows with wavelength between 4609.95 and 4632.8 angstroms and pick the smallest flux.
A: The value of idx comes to 27.9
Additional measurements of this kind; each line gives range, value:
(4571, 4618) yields 26.5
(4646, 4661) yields 27.5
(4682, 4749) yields 27.7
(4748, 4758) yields 29.7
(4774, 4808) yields 29.5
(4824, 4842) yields 29.9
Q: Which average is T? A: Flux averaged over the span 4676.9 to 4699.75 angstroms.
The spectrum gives 31.2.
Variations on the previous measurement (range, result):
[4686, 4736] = 31.7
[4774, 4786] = 31.6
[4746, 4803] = 31.7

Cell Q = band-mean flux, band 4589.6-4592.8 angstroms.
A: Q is 31.7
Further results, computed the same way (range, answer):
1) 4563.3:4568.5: 31.4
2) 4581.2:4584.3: 31.5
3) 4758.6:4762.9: 32.4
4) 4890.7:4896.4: 31.6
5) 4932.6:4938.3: 32.6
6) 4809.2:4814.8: 32.8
